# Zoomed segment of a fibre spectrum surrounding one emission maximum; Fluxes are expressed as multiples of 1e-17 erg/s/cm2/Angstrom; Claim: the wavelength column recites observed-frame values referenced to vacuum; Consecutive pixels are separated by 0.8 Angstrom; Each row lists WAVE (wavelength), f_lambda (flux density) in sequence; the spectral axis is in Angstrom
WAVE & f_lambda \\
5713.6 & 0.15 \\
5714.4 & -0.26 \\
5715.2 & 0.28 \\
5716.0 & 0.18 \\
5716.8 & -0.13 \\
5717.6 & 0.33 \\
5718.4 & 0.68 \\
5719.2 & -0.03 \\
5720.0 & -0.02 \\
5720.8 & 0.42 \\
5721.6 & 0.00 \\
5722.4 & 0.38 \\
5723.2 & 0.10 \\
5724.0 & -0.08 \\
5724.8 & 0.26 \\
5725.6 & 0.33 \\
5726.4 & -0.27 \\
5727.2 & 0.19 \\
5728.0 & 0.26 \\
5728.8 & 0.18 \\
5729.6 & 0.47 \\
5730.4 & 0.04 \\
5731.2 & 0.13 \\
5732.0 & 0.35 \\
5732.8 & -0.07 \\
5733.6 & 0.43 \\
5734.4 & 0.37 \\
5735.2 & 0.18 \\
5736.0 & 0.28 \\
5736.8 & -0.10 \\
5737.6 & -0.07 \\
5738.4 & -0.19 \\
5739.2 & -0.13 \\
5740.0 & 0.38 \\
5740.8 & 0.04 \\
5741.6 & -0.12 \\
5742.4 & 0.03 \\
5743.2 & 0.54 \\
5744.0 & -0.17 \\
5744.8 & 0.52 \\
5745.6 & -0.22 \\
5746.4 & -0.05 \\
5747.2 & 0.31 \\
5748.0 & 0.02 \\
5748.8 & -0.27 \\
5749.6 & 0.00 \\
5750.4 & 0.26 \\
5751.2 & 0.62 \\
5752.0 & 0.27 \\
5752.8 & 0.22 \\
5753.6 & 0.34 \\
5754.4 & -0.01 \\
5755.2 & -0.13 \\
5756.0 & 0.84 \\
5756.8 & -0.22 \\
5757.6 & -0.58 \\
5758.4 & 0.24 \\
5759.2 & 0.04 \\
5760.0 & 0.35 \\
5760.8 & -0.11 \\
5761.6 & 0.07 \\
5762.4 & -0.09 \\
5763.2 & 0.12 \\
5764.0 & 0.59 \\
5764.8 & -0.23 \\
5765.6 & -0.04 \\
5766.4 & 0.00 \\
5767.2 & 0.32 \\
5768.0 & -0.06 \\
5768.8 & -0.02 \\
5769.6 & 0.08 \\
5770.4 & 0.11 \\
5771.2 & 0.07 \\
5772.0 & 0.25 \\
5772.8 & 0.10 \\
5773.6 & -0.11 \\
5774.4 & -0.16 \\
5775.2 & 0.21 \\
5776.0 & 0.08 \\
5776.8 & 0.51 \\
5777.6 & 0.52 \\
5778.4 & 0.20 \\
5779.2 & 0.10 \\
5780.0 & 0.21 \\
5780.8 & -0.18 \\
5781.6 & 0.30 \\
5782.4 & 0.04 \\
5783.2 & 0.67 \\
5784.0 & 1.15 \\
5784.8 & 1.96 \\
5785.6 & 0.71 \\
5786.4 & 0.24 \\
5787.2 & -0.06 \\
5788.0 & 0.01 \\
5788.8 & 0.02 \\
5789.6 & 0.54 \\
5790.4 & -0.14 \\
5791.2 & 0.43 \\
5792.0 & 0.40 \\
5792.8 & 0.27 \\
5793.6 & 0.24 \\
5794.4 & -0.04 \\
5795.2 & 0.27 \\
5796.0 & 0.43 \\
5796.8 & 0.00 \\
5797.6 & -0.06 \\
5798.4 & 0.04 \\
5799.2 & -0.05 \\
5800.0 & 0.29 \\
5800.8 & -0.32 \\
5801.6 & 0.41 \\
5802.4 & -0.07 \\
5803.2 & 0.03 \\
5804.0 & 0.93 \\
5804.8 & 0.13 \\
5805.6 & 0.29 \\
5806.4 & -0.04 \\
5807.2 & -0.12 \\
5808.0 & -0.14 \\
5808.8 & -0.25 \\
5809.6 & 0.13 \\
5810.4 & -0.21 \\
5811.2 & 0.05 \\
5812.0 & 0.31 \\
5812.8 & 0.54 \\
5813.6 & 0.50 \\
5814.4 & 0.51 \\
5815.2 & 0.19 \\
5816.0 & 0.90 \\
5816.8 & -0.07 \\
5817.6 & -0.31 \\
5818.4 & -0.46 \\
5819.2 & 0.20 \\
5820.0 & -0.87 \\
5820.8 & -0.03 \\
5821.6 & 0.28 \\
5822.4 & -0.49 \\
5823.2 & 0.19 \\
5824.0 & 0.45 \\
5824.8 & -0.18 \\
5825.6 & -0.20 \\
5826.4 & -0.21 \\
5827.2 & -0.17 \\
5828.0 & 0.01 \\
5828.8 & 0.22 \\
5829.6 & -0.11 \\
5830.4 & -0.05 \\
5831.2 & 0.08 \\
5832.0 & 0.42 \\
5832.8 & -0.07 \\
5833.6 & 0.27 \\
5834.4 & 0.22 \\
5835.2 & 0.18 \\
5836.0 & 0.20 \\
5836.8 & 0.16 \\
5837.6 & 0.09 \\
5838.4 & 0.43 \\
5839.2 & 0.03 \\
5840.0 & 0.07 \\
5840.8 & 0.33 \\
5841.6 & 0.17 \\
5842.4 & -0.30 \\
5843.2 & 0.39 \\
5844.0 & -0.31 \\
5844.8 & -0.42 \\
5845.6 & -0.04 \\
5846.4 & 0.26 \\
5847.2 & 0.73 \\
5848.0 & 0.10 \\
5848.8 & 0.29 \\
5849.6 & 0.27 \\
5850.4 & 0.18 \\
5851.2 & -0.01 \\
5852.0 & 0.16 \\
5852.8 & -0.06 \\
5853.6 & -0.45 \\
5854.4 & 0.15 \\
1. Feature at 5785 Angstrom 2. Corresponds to H-beta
